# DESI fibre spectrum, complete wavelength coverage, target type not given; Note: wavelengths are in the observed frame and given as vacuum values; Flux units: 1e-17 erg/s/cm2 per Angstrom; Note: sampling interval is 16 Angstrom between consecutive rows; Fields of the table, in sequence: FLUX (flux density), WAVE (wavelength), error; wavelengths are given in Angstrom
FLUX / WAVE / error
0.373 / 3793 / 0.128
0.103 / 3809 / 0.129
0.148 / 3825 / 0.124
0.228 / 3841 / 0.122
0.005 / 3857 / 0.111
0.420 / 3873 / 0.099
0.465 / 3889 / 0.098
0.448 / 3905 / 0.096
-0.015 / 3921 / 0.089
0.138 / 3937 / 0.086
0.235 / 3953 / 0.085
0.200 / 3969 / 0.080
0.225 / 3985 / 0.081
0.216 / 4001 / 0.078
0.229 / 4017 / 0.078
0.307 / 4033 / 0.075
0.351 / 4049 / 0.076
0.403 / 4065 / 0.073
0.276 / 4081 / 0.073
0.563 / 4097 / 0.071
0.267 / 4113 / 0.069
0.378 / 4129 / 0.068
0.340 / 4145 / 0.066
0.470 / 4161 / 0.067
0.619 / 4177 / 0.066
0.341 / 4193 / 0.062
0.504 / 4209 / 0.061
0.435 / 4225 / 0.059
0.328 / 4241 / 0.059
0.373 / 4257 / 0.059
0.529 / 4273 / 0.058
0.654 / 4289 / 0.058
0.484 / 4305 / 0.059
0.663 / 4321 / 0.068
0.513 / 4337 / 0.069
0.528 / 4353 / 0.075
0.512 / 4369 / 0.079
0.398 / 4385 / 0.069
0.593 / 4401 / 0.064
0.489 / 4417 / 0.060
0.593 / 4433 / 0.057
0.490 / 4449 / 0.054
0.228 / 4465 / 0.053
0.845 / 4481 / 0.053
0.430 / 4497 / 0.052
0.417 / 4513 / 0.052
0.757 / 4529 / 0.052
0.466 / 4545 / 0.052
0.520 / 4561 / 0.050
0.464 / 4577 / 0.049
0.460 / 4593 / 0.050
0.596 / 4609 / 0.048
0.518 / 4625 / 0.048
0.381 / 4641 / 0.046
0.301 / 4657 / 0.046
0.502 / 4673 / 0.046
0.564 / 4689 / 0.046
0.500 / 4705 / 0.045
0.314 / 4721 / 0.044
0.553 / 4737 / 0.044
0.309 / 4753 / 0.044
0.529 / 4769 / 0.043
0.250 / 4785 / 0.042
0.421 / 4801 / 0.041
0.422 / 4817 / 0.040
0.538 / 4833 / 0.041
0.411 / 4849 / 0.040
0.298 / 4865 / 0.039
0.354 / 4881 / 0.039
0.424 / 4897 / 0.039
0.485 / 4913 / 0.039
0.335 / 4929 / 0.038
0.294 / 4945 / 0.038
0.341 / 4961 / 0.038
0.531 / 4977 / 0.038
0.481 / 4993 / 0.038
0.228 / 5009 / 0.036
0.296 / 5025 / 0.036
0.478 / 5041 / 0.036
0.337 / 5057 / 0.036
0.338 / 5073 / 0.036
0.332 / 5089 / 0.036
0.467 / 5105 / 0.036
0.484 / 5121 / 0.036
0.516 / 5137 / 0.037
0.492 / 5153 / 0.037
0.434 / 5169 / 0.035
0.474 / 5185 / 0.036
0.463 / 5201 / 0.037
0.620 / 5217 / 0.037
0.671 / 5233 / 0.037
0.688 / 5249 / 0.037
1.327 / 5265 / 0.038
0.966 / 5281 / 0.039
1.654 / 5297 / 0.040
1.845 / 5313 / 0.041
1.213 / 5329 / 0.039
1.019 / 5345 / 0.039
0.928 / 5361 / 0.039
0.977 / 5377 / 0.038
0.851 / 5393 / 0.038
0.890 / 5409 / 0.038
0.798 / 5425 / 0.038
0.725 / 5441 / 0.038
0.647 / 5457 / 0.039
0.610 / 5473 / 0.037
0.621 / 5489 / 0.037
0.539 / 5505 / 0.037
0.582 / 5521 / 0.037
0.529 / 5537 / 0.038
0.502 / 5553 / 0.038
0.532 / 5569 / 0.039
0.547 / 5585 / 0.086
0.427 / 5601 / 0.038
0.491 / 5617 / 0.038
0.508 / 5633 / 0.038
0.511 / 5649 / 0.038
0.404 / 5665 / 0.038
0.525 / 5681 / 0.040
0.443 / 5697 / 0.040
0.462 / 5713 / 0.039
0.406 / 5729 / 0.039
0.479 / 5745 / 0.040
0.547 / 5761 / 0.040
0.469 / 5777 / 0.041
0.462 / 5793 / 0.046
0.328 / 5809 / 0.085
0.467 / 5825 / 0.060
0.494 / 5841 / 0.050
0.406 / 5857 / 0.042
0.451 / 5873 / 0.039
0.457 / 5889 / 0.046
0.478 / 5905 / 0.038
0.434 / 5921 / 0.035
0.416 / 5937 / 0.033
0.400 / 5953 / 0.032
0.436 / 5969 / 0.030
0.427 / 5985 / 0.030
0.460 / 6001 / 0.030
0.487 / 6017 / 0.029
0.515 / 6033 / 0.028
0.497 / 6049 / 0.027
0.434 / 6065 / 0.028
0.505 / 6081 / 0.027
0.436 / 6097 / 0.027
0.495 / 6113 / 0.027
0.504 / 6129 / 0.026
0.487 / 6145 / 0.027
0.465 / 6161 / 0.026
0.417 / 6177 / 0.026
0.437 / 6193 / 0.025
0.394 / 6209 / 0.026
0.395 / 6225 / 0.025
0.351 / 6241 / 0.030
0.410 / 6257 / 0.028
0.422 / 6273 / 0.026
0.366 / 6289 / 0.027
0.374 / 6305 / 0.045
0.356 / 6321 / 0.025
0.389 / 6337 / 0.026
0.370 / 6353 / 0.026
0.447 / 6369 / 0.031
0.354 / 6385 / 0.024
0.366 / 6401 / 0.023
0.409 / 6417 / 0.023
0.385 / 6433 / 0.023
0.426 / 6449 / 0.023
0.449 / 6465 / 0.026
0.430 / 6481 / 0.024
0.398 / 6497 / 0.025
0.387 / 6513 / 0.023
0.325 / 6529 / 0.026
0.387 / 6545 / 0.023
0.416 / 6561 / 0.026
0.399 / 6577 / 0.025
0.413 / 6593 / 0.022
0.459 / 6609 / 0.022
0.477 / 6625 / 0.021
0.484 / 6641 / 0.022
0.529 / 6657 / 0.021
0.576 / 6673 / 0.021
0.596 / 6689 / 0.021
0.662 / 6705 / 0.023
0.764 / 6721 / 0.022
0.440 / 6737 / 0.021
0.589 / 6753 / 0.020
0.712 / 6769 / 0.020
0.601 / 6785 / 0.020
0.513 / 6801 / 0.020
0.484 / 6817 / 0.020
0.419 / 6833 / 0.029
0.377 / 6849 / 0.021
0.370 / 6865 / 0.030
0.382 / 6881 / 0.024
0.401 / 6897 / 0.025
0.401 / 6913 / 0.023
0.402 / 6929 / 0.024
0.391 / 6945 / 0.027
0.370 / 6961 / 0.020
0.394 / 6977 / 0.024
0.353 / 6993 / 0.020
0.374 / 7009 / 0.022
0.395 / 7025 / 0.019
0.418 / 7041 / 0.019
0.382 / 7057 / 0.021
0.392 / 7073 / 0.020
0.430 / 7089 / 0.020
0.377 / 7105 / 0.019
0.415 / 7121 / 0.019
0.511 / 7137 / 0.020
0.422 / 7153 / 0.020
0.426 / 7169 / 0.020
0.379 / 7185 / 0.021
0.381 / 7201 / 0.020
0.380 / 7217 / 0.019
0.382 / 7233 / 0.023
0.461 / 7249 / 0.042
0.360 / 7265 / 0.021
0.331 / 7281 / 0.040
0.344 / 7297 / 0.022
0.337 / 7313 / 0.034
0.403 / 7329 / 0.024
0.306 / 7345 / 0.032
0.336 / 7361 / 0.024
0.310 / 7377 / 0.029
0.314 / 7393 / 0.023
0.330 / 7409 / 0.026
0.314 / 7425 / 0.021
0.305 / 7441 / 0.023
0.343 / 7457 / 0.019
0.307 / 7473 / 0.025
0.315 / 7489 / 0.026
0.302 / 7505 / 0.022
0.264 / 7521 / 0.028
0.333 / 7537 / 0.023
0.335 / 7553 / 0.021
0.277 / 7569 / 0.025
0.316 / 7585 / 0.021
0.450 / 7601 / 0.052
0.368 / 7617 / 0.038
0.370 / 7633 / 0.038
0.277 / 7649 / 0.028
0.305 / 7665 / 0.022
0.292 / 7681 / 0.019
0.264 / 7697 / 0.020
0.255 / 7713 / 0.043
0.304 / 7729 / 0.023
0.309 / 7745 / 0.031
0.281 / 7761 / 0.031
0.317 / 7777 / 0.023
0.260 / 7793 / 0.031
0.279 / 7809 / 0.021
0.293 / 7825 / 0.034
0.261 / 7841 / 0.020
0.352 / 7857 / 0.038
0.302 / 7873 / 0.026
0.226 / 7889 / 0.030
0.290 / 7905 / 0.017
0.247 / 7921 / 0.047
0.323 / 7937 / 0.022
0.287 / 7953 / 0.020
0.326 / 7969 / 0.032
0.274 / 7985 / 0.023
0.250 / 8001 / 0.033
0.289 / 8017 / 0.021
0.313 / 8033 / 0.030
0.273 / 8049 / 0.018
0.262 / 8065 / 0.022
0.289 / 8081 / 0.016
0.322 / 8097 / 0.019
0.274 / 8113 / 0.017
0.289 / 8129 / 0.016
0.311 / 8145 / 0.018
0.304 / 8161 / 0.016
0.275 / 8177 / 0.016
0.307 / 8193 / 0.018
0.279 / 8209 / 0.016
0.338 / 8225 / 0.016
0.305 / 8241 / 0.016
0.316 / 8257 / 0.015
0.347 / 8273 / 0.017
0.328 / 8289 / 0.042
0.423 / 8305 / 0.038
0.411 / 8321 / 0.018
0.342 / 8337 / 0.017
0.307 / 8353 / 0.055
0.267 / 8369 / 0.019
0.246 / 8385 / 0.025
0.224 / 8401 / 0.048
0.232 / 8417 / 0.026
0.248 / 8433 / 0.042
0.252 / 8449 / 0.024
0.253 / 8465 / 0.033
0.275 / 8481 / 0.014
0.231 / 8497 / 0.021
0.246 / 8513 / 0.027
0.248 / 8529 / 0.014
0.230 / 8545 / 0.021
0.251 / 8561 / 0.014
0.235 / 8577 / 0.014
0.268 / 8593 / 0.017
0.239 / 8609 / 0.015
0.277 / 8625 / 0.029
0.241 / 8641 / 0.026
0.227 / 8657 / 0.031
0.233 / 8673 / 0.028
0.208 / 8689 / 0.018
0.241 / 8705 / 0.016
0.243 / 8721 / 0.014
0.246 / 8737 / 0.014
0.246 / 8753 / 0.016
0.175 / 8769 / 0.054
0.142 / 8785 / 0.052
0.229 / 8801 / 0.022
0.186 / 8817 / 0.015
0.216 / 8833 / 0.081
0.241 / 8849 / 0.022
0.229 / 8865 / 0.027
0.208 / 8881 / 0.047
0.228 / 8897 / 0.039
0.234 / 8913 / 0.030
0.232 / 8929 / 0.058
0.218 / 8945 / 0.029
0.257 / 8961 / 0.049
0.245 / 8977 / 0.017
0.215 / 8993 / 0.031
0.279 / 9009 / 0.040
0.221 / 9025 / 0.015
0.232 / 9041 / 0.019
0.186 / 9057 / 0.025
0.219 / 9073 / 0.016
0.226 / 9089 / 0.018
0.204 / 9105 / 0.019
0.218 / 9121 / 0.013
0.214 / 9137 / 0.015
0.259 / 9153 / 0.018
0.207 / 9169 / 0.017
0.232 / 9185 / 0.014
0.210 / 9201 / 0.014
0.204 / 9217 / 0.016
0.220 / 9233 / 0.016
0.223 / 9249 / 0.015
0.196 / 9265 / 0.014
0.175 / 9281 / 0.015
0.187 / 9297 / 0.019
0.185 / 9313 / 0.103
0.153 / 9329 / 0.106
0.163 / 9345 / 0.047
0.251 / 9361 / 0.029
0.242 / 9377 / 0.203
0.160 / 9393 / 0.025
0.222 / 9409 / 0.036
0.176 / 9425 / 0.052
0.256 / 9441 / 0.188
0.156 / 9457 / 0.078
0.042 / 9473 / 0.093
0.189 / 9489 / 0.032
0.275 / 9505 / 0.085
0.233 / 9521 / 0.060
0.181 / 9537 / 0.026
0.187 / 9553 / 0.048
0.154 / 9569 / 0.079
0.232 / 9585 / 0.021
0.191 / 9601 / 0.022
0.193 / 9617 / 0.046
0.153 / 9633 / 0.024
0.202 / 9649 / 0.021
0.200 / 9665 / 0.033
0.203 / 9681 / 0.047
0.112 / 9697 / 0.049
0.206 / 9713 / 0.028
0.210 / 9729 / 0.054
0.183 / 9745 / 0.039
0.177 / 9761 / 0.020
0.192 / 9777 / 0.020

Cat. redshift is 3.358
